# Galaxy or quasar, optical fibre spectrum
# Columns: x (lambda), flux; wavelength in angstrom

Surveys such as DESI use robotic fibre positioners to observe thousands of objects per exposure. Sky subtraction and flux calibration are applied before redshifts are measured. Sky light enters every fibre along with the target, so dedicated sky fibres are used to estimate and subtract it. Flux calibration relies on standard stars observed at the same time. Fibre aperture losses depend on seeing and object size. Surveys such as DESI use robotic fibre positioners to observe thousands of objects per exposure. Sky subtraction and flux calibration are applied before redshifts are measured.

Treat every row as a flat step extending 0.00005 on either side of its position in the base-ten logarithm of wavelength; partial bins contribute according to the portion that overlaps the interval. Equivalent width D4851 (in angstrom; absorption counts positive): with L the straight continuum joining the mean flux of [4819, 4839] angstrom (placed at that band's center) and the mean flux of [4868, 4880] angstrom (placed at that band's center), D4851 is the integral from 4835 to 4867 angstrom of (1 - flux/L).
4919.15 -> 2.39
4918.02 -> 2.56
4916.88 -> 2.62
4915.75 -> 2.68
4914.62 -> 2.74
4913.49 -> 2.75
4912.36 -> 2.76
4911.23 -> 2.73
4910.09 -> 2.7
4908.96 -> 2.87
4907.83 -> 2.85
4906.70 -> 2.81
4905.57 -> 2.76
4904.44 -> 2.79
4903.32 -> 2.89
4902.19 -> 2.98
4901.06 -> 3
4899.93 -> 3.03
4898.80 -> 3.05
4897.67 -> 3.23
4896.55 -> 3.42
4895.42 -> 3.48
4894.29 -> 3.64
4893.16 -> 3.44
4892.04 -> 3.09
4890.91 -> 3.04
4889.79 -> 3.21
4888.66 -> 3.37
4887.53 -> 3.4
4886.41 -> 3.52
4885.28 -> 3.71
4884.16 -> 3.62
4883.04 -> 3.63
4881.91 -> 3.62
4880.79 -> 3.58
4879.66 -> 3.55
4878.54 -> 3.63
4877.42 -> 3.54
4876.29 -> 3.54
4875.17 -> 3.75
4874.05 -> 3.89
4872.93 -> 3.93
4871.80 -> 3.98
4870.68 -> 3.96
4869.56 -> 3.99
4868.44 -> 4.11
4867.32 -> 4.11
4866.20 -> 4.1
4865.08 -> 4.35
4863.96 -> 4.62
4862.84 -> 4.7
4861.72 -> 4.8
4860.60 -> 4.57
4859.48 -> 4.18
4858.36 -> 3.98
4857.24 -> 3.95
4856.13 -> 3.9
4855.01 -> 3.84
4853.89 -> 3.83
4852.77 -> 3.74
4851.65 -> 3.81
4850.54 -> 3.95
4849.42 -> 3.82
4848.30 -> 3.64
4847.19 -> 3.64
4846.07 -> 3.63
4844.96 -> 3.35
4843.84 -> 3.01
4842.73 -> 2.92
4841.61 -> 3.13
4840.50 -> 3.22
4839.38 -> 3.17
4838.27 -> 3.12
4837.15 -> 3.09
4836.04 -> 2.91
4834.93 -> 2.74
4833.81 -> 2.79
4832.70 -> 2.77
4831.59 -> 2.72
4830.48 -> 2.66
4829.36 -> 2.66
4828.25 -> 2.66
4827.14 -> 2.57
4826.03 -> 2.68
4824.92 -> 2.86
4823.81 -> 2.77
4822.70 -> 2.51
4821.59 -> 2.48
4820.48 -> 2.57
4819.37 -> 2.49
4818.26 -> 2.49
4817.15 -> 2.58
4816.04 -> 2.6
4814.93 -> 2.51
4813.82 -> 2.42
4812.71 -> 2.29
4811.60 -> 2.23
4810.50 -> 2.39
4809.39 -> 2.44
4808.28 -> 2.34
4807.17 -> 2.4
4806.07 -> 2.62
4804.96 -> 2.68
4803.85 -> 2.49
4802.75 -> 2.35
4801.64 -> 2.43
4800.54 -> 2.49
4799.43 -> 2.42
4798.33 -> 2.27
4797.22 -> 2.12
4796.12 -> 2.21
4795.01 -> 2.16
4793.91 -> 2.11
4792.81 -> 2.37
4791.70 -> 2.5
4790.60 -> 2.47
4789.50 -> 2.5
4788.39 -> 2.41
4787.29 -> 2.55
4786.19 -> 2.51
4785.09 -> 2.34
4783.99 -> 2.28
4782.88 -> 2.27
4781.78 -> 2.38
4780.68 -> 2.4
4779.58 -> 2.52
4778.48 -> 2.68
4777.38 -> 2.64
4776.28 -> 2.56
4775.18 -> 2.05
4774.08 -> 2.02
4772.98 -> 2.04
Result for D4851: -4.53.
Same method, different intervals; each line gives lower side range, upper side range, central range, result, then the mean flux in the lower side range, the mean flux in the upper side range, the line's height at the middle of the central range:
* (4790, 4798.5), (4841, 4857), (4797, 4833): 3.2 angstrom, 2.28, 3.59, 2.78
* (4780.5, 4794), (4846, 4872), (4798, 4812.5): 2.0 angstrom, 2.4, 4.06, 2.82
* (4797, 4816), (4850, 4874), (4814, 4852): 3.4 angstrom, 2.41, 4.11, 3.22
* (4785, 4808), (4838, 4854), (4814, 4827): 1.5 angstrom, 2.4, 3.46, 2.92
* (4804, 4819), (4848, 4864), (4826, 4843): 2.2 angstrom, 2.46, 4.08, 3.3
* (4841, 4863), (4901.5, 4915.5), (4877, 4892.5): -1.2 angstrom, 3.8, 2.8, 3.22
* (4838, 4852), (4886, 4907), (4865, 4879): -2.6 angstrom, 3.42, 3.17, 3.29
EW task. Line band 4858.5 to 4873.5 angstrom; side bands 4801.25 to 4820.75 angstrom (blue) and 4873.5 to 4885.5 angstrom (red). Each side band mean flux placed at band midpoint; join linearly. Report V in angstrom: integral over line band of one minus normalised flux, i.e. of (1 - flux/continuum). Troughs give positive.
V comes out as -3.75 angstrom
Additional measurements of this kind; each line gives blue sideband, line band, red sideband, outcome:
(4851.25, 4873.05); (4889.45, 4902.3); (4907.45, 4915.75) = -0.1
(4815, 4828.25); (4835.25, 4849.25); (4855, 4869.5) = 0.8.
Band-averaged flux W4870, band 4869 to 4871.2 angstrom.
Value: 3.98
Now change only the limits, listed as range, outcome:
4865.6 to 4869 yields 4.11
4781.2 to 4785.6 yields 2.32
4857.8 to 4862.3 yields 4.38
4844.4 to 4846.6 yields 3.49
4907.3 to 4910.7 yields 2.8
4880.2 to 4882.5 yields 3.59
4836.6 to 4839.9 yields 3.12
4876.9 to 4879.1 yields 3.59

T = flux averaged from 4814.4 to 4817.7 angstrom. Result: 2.56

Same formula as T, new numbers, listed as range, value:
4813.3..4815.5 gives 2.46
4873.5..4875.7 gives 3.82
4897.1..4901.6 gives 3.08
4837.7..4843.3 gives 3.11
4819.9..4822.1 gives 2.53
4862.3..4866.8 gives 4.44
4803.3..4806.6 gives 2.59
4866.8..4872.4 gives 4.03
